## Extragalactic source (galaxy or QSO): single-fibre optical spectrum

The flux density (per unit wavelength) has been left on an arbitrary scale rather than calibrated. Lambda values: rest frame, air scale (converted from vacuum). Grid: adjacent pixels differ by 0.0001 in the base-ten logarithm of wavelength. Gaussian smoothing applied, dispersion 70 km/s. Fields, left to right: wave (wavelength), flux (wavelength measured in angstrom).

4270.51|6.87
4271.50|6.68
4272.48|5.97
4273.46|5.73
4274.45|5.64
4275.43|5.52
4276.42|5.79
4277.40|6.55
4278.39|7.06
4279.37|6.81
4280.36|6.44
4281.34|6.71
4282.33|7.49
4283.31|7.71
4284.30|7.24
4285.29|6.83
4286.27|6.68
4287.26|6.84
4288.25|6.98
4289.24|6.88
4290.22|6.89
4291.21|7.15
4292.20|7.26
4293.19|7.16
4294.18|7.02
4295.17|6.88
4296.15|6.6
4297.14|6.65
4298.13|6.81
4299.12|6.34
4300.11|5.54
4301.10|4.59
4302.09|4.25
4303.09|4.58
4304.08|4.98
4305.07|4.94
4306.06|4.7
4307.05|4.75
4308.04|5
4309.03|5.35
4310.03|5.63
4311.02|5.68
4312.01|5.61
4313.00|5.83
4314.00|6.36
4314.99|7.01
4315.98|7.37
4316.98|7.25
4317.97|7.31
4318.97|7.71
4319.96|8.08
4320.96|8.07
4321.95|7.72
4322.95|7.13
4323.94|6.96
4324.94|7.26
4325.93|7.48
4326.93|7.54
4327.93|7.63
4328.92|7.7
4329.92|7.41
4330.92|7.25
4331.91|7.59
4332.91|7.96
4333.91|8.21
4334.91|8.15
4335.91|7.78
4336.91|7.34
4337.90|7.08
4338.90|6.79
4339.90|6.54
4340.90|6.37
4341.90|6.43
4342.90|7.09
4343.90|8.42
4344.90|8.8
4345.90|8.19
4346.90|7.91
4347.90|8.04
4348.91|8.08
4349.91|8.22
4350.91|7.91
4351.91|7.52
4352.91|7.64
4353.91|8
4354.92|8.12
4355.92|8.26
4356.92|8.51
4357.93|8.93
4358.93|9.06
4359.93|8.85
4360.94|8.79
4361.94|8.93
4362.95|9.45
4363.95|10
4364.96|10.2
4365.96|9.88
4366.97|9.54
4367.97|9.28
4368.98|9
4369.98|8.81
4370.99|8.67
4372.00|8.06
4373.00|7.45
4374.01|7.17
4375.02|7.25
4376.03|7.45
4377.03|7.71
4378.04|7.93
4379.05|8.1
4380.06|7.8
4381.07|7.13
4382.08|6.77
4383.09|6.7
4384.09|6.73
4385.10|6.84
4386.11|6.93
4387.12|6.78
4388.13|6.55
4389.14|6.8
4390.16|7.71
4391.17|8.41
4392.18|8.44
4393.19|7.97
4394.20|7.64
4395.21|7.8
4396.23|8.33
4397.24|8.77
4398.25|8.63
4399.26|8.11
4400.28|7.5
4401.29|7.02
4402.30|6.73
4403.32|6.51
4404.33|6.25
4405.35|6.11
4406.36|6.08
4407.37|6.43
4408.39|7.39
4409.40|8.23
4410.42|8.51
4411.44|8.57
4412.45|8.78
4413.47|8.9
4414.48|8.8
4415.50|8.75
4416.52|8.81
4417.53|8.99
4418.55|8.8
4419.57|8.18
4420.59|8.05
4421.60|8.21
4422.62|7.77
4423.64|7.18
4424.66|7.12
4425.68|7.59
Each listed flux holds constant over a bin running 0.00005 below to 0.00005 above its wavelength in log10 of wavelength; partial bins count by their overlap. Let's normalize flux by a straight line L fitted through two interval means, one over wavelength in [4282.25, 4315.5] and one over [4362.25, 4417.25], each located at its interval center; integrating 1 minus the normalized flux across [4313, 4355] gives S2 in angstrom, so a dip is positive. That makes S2 -4.3 angstrom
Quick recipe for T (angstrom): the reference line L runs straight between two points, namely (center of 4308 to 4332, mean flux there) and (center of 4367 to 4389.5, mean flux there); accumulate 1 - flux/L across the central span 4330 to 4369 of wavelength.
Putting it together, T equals -4.8 angstrom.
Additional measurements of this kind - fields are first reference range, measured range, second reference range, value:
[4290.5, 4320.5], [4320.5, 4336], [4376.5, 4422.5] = -2.6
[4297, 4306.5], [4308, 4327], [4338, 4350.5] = -2.2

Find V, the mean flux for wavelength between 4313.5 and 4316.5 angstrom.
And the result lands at 6.91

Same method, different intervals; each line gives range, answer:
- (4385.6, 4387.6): 6.86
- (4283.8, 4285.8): 7.03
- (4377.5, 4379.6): 7.98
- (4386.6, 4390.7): 6.96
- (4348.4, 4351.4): 8.06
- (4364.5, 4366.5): 10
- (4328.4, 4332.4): 7.5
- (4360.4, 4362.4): 8.85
